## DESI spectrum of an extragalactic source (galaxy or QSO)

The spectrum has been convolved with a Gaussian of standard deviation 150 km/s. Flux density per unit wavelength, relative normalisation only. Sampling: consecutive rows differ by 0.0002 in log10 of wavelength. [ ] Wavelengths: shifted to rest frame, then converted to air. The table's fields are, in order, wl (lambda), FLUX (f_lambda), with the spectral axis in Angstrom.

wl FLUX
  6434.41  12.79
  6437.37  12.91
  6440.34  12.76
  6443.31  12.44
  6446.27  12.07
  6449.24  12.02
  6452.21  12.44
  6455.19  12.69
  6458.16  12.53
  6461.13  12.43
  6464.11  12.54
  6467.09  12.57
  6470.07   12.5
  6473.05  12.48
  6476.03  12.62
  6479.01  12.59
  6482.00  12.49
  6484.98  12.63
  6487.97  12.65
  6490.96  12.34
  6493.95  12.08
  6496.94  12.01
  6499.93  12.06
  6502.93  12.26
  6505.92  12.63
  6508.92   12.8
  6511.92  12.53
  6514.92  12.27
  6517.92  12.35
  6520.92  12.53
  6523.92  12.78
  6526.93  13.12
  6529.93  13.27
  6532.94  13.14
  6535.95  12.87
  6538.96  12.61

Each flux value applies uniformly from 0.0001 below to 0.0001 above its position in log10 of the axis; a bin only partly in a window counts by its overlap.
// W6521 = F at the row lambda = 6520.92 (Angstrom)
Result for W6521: 12.53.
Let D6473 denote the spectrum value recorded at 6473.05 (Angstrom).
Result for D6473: 12.48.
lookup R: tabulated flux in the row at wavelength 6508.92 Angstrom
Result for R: 12.8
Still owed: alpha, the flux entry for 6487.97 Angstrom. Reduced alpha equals 12.65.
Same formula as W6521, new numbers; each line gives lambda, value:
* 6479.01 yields 12.59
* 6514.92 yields 12.27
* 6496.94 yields 12.01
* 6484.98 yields 12.63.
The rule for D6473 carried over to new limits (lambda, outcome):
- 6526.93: 13.12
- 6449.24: 12.02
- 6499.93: 12.06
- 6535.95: 12.87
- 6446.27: 12.07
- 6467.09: 12.57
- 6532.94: 13.14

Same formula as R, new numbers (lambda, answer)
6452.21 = 12.44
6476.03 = 12.62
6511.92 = 12.53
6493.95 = 12.08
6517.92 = 12.35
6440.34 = 12.76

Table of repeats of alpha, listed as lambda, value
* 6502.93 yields 12.26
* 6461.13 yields 12.43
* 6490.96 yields 12.34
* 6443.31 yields 12.44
